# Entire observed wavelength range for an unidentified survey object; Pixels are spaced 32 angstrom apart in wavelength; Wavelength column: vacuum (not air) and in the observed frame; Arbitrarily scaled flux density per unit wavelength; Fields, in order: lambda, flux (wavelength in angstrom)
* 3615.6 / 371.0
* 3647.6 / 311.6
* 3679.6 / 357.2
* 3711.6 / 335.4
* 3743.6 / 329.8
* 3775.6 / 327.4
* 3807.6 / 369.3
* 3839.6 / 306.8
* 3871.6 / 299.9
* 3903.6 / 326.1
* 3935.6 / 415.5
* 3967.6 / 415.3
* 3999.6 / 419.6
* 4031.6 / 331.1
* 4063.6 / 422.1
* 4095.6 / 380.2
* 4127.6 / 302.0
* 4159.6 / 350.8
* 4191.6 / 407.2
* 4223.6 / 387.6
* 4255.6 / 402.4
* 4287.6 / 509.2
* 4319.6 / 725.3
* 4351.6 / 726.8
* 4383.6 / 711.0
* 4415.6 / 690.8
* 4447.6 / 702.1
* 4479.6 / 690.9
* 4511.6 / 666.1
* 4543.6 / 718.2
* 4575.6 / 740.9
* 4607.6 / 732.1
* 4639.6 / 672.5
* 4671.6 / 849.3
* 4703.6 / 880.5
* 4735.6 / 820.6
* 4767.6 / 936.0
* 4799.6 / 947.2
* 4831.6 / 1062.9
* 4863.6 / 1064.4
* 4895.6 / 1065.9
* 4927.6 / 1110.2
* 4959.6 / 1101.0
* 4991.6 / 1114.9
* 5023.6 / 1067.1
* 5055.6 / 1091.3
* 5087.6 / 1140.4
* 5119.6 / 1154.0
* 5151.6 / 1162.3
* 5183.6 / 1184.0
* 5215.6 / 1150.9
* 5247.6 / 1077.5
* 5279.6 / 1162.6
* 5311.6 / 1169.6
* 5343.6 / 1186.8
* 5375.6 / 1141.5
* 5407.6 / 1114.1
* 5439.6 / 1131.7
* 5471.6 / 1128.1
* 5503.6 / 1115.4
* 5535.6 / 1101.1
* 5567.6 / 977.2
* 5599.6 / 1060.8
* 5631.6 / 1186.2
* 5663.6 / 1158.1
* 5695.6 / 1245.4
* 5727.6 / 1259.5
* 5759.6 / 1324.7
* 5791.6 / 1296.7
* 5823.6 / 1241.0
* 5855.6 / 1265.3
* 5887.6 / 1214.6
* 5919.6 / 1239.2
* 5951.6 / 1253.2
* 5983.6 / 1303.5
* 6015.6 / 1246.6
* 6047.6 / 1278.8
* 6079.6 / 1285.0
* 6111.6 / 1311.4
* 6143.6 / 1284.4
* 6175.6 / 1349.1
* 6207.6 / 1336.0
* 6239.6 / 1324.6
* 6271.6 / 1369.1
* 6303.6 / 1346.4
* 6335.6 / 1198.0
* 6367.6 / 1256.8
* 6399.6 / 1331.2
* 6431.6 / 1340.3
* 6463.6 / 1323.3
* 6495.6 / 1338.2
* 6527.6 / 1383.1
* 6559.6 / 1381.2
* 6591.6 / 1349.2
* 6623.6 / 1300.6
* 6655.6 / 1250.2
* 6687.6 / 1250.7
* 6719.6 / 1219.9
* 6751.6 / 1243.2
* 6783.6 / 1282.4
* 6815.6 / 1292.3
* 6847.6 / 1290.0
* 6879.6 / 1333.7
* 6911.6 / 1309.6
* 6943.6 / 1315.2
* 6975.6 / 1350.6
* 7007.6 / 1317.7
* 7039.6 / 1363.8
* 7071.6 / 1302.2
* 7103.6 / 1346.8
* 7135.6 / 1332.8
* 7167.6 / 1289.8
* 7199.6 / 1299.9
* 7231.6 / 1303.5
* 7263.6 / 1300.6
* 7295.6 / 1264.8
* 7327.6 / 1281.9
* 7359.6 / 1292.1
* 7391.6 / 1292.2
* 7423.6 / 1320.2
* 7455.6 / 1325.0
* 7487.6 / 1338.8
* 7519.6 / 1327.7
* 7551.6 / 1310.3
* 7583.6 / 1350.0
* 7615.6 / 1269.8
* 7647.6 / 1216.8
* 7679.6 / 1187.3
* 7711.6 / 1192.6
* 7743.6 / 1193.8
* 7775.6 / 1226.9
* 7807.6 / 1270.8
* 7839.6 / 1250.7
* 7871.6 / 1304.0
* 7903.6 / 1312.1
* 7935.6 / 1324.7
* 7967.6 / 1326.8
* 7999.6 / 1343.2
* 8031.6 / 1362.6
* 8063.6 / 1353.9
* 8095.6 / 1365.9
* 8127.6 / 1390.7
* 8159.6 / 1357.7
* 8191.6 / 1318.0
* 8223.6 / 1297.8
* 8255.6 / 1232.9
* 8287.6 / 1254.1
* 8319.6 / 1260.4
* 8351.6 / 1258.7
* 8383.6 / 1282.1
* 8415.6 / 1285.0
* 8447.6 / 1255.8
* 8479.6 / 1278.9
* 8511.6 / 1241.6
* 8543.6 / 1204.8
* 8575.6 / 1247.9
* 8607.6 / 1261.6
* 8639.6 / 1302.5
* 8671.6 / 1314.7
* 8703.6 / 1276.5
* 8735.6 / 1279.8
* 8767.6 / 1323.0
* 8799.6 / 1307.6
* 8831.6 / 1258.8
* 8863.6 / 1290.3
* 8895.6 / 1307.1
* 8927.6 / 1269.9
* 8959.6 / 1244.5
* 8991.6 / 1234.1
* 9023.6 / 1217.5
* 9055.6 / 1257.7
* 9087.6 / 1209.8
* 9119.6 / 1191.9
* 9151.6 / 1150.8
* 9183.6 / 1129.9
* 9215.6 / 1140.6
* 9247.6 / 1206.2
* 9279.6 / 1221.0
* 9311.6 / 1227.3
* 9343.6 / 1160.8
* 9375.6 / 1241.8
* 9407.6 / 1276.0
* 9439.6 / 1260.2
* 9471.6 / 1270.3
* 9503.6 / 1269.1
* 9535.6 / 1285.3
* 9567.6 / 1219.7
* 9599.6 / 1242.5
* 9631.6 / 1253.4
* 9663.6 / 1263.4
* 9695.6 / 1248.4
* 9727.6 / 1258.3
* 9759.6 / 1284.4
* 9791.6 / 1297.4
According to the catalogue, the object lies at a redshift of 0.08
